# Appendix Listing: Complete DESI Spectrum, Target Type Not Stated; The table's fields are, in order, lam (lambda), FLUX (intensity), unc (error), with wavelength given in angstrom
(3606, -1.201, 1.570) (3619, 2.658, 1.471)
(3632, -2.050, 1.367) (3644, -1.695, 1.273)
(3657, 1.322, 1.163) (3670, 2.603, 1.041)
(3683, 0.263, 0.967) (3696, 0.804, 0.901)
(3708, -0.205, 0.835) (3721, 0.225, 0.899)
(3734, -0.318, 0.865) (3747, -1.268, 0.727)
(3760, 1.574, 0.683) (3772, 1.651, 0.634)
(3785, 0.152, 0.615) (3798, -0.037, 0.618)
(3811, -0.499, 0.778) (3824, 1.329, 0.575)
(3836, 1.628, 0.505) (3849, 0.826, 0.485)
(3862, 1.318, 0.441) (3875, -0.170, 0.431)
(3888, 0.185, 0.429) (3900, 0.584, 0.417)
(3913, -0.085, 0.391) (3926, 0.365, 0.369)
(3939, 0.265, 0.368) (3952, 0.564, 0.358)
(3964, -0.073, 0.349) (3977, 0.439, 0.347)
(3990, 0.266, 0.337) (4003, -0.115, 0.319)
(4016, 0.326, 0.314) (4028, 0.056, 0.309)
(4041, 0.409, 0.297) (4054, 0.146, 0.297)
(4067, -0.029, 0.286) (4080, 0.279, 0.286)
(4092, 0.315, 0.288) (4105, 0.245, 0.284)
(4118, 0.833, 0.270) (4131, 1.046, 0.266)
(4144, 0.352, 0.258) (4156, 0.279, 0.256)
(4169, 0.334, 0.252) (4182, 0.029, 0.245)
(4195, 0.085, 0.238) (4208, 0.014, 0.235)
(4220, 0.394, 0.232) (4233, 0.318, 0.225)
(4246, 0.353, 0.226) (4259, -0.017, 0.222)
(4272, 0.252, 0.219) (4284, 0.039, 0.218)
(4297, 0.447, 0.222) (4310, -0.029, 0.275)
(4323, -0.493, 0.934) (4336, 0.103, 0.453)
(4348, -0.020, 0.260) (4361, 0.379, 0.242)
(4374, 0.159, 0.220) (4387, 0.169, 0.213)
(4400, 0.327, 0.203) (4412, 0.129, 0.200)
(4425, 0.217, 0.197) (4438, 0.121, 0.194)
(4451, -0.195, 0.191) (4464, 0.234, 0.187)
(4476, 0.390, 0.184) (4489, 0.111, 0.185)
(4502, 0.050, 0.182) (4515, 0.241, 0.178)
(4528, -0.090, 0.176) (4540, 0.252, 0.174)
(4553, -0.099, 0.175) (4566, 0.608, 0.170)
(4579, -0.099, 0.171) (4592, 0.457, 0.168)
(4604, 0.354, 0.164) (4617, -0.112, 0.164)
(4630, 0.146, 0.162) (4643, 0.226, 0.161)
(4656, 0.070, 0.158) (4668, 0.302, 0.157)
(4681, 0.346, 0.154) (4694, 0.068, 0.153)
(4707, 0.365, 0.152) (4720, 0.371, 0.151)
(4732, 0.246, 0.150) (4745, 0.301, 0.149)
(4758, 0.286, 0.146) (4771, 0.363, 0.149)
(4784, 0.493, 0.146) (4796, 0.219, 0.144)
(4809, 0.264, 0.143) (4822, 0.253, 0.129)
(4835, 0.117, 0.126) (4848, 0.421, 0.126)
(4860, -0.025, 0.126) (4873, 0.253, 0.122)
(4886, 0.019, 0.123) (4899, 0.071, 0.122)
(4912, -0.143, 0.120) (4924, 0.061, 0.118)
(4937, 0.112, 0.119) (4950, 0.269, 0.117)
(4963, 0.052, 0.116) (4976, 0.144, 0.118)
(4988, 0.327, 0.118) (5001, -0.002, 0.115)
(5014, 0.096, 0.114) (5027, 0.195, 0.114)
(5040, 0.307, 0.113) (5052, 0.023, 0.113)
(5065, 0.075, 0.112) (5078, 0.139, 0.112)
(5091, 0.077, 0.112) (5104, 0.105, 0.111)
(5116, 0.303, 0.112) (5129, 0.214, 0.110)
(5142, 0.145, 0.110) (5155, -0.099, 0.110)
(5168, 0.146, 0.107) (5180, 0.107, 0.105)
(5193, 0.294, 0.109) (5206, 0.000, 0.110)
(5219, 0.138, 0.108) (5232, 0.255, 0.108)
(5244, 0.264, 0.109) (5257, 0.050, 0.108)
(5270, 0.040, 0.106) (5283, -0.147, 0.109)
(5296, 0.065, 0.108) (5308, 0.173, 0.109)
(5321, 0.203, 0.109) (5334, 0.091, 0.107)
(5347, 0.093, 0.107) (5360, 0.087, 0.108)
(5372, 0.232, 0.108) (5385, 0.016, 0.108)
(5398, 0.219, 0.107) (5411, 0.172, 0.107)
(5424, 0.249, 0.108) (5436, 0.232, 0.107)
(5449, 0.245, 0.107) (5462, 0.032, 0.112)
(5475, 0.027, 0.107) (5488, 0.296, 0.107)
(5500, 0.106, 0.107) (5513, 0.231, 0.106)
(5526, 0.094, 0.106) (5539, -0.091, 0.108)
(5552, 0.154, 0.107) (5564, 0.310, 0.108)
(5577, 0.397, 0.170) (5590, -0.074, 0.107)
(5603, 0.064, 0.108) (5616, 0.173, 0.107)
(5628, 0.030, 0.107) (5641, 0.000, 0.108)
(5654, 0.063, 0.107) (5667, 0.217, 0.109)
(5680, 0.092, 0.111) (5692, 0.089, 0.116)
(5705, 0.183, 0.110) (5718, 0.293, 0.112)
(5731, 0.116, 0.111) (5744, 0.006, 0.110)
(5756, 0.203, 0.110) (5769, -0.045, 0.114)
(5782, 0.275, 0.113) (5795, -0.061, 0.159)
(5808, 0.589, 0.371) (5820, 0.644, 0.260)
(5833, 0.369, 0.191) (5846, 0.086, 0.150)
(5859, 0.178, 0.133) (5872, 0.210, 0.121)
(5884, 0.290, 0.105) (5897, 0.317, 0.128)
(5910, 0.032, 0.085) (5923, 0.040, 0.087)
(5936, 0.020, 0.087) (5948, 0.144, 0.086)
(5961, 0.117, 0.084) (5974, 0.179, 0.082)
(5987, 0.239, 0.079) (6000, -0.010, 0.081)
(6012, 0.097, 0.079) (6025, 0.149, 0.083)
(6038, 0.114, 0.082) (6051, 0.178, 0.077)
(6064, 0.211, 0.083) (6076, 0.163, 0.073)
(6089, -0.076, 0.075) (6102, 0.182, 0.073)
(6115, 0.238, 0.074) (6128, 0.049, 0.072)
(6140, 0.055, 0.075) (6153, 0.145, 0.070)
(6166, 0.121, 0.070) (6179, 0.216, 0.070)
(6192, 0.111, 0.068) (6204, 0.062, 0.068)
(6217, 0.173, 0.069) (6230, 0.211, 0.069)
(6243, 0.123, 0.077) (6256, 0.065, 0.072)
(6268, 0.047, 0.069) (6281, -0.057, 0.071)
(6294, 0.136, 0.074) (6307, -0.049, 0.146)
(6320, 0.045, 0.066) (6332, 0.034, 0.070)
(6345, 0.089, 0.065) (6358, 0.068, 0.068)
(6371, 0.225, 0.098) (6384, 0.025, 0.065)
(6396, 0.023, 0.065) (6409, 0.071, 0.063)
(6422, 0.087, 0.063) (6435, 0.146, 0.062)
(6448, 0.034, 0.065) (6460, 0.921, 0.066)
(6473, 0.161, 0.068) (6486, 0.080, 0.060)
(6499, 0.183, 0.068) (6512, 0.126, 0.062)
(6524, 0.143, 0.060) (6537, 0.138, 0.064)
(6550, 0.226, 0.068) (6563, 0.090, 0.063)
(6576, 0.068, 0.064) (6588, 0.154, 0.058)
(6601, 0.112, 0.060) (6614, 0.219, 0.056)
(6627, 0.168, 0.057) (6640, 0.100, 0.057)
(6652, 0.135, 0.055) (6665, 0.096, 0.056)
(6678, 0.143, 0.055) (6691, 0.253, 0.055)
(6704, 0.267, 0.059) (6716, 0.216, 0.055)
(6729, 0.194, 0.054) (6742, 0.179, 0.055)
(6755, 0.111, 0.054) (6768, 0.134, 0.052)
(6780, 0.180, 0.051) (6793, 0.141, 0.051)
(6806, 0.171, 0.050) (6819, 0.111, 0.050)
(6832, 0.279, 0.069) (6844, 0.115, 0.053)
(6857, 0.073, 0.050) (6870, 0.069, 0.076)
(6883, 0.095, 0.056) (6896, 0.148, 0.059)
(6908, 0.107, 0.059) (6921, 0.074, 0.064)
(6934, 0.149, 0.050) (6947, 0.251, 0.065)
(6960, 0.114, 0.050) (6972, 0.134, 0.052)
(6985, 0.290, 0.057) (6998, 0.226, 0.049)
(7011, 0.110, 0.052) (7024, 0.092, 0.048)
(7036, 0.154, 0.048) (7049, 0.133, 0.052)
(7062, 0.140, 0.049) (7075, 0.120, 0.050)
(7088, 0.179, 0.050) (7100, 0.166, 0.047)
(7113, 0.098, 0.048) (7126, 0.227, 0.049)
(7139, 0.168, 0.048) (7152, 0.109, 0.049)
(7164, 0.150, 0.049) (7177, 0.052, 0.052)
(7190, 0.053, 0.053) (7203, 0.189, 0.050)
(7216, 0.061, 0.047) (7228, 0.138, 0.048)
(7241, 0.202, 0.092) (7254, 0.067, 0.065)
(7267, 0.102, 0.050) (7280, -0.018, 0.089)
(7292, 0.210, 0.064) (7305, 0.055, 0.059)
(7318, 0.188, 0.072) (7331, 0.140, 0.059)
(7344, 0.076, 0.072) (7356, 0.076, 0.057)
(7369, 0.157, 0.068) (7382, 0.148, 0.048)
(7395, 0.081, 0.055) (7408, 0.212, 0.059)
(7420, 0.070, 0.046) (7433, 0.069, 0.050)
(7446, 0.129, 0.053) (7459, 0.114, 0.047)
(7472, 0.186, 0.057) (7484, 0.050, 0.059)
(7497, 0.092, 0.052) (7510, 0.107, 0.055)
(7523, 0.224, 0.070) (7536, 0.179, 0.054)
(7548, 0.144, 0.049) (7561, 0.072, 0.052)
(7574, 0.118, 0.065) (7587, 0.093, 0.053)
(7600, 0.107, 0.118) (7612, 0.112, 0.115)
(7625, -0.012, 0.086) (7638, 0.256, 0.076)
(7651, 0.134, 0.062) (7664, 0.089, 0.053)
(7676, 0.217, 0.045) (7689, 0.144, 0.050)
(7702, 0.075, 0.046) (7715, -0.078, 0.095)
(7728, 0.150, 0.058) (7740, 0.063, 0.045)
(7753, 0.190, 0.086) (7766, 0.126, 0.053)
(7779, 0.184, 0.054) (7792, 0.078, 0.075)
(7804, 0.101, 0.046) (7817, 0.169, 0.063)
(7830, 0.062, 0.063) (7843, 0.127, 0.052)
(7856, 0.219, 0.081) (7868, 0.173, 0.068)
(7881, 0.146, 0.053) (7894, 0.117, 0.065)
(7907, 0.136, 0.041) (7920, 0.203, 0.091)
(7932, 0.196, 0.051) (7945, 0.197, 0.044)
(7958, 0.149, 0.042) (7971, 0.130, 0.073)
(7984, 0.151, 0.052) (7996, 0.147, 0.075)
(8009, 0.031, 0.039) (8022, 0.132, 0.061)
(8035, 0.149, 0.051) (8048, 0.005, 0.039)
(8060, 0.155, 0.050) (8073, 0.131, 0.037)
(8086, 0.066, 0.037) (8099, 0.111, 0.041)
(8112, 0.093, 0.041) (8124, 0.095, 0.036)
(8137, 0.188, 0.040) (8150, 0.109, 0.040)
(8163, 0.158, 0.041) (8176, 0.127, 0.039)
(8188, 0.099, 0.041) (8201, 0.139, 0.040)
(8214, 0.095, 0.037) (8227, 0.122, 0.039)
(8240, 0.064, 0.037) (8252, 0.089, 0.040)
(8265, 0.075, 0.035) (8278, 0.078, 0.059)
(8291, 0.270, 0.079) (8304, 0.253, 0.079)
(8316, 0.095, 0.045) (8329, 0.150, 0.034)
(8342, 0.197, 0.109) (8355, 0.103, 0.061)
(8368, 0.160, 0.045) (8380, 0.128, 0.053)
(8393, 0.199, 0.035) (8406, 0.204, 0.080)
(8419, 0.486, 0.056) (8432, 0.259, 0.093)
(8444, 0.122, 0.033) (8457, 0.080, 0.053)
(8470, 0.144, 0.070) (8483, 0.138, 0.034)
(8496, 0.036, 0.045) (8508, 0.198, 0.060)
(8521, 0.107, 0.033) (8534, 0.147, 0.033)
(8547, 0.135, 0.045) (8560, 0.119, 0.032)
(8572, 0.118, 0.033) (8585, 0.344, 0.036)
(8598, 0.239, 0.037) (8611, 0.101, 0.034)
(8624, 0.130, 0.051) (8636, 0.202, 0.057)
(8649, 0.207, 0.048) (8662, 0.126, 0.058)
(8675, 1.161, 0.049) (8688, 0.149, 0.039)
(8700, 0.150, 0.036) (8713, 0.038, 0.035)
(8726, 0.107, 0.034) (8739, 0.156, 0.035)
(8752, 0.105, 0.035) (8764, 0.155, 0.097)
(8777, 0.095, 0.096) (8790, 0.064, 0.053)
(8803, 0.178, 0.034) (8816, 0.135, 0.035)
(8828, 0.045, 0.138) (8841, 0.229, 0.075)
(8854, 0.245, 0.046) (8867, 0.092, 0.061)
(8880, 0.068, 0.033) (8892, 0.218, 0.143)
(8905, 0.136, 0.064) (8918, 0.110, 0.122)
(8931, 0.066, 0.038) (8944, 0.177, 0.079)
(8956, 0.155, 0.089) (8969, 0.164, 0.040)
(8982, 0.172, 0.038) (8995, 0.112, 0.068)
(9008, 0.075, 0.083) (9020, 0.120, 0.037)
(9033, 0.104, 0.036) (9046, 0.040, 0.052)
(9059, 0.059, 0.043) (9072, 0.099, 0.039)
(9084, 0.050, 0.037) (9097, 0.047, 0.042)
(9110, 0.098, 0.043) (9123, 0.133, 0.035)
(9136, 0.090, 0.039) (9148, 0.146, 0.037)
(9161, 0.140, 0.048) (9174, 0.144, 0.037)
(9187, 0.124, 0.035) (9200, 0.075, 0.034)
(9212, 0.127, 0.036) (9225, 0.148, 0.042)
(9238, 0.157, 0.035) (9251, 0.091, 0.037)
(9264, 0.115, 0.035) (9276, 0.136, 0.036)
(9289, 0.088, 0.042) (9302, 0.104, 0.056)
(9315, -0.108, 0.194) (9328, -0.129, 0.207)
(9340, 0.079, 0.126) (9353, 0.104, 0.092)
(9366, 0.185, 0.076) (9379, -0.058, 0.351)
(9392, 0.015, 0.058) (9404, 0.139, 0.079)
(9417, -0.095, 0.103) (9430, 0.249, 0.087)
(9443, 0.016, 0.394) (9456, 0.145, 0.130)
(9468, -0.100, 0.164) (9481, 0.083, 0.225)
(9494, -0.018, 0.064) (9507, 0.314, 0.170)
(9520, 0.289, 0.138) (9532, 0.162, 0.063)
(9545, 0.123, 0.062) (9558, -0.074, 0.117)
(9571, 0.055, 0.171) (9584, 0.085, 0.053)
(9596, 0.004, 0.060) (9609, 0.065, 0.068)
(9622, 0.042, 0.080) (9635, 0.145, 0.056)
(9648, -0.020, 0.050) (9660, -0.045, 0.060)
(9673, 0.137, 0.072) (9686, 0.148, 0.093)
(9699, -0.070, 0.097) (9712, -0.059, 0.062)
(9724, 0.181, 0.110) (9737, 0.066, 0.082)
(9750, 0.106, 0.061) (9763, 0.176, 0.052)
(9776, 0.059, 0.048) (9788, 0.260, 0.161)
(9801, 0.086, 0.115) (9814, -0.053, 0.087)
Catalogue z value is 0.73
